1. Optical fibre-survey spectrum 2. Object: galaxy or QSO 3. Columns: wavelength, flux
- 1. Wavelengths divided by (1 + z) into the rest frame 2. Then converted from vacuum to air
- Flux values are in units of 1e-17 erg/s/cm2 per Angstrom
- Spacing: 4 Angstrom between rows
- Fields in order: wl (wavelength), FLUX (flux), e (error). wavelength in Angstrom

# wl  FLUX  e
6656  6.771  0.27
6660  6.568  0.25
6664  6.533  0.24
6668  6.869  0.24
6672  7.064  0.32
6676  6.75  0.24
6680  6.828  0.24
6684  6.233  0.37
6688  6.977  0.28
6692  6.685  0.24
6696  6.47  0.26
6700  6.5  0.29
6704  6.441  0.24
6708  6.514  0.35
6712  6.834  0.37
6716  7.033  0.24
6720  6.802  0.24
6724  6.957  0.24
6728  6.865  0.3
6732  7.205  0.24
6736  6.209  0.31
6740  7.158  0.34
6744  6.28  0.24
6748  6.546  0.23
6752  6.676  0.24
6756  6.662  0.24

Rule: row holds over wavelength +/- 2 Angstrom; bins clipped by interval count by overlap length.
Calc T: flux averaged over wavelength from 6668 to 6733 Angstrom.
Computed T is 6.76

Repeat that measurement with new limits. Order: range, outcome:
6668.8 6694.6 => 6.75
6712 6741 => 6.88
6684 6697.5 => 6.65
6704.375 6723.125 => 6.77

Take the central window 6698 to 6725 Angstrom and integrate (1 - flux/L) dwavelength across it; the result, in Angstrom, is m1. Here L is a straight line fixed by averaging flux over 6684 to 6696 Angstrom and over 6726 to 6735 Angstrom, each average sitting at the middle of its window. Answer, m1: 0.39 Angstrom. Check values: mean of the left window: 6.67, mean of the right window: 6.94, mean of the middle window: 6.72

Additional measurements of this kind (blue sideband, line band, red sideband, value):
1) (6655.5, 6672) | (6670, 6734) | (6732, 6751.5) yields -0.81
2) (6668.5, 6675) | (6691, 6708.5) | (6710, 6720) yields 1.05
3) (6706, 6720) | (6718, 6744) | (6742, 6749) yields -0.99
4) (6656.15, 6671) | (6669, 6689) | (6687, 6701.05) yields -0.28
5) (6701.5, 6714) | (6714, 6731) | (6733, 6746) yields -0.87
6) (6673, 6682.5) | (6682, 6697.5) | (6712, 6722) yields 0.52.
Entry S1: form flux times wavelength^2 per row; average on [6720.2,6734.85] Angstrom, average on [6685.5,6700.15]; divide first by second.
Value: 1.05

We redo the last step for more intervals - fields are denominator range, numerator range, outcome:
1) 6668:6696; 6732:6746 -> 1.00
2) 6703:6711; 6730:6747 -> 1.04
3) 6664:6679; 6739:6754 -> 0.99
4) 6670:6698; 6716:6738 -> 1.03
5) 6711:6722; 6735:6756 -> 0.97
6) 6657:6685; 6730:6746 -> 1.02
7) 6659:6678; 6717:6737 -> 1.03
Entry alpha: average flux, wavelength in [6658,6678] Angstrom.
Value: 6.76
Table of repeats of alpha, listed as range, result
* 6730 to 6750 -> 6.68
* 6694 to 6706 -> 6.47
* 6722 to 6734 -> 7.01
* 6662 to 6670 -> 6.7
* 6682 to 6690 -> 6.61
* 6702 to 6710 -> 6.48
